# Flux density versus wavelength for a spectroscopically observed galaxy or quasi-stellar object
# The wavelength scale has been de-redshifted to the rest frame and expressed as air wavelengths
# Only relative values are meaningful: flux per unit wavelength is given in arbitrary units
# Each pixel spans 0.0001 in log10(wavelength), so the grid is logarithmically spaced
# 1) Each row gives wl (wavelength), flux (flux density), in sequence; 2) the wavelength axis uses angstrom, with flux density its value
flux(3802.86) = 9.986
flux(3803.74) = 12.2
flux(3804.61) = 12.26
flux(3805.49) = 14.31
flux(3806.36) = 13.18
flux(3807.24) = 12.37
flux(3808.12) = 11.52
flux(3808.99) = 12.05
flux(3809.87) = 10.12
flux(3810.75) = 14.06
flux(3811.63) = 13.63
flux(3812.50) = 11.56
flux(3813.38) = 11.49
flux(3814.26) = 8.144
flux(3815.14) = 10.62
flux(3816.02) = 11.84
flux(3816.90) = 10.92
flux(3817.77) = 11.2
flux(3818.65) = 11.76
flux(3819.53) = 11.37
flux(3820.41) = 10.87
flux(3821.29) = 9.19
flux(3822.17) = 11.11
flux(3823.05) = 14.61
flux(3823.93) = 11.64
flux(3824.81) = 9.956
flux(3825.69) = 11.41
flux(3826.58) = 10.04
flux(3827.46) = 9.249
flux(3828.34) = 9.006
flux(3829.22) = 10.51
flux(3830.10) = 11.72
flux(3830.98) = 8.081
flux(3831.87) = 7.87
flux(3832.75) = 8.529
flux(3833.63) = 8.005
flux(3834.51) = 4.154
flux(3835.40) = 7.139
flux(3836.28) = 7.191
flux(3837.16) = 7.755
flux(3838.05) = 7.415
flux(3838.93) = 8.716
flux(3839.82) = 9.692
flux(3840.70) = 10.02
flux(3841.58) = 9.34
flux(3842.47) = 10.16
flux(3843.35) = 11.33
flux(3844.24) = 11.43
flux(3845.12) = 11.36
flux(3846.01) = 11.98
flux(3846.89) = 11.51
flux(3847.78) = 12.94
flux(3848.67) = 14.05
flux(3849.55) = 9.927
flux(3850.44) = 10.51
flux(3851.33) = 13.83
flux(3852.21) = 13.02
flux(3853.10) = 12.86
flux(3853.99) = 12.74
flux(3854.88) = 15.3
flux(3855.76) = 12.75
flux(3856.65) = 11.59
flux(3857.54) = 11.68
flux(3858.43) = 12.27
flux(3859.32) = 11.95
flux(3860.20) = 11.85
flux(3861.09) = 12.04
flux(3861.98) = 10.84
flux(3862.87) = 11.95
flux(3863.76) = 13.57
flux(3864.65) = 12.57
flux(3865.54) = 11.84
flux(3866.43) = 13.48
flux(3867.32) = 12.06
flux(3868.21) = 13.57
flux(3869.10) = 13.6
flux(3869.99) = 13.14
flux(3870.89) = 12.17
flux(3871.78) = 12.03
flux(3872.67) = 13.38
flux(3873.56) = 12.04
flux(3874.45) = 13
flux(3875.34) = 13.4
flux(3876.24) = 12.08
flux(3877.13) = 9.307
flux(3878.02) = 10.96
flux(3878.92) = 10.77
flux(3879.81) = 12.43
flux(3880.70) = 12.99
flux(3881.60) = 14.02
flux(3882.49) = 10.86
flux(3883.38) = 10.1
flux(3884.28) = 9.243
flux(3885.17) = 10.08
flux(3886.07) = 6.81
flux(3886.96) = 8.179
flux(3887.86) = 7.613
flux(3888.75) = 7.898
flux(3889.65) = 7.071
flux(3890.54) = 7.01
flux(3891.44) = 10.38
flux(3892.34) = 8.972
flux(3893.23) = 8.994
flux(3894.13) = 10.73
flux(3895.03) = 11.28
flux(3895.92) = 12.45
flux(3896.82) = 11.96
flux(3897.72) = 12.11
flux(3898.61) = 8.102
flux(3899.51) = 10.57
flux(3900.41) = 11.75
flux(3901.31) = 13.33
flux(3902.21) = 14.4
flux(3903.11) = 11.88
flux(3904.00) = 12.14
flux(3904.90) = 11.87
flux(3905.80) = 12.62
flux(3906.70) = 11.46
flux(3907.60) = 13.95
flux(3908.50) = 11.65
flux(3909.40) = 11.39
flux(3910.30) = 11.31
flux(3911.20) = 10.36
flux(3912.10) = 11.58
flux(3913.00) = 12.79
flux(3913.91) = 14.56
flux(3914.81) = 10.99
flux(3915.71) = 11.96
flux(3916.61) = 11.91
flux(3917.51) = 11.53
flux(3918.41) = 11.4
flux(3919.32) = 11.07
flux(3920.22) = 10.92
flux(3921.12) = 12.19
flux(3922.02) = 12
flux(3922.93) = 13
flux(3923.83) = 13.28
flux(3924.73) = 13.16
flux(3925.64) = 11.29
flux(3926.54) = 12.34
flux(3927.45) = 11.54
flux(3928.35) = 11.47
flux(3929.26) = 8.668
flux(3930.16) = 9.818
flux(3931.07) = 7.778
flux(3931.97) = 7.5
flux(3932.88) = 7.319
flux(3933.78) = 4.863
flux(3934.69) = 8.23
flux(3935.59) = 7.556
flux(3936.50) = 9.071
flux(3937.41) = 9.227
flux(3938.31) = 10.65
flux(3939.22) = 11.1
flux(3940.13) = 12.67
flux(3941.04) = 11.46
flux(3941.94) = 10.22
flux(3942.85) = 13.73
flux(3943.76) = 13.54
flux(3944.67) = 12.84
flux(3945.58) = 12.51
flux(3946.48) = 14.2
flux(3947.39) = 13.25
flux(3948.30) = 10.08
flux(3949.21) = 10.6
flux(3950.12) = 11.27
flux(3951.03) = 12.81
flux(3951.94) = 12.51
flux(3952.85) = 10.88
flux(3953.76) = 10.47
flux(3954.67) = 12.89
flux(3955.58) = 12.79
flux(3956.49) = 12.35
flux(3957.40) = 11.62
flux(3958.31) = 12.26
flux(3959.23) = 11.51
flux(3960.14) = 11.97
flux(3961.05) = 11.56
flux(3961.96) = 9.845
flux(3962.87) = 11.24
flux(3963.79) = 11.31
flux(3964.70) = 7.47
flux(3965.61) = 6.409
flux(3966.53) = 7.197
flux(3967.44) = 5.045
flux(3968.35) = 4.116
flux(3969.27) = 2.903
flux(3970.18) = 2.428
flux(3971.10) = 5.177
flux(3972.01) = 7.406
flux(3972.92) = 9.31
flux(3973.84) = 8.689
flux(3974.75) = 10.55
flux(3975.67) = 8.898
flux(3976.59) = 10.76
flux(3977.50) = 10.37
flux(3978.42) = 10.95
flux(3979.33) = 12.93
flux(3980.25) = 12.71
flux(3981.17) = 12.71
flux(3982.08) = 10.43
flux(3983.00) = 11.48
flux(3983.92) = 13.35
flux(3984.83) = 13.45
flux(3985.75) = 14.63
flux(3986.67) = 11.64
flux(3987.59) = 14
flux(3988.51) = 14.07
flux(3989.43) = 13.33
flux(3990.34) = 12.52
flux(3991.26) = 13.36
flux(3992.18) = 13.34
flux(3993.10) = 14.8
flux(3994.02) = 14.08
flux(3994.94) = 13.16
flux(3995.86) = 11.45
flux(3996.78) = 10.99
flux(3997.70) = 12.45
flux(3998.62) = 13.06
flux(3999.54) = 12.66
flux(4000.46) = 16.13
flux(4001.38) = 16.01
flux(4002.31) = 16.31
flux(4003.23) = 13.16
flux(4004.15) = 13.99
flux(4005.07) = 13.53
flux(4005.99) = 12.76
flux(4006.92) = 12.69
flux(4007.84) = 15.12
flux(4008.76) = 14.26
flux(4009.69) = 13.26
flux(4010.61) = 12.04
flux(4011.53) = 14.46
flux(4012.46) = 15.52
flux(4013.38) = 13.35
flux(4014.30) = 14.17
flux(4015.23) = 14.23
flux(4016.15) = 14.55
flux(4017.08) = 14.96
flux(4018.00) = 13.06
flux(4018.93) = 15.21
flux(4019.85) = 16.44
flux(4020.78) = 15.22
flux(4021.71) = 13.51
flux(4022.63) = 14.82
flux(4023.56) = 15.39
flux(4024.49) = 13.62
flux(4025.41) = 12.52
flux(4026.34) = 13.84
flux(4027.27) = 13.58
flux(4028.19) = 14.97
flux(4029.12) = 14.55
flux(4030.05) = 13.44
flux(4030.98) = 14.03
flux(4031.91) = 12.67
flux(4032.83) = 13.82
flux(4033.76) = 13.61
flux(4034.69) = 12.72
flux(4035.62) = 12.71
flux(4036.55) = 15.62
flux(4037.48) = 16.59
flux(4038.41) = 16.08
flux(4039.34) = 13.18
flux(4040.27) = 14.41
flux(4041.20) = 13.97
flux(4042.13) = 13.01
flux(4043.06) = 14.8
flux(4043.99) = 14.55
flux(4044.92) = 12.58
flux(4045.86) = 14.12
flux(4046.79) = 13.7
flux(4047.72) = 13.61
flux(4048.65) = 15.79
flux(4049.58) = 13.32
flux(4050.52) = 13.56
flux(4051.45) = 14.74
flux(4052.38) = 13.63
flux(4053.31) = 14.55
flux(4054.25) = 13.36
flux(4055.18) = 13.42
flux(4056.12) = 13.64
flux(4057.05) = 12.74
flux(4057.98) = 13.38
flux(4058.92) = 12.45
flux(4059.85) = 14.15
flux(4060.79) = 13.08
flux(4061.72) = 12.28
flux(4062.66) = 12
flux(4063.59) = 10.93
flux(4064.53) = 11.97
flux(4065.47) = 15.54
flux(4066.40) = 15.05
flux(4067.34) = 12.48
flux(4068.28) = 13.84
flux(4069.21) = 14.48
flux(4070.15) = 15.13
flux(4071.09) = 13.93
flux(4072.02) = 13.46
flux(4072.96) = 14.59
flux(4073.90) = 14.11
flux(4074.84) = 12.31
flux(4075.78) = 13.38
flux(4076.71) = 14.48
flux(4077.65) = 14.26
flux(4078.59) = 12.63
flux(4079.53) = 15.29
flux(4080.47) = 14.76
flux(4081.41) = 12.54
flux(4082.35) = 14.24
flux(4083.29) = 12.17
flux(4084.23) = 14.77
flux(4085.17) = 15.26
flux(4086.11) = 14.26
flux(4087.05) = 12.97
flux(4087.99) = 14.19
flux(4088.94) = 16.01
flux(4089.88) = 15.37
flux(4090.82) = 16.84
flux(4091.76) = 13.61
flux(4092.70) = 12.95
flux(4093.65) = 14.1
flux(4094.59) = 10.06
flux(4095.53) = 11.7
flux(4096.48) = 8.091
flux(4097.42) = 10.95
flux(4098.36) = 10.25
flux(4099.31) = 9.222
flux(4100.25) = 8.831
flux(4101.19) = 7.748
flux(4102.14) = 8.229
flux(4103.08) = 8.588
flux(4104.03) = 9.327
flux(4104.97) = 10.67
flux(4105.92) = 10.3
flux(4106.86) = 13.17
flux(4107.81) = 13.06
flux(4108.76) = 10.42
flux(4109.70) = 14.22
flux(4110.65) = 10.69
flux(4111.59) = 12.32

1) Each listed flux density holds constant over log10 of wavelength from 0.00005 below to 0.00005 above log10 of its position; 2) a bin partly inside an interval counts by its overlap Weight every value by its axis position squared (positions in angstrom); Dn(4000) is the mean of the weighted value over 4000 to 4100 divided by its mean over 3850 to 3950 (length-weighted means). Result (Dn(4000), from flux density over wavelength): 1.31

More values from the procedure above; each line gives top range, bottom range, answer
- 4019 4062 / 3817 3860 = 1.45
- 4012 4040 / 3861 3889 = 1.34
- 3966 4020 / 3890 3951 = 1.13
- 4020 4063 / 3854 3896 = 1.33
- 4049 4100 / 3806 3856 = 1.40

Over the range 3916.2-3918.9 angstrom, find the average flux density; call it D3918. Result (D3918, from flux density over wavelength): 11.6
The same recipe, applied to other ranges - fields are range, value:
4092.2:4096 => 12.2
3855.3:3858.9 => 12.1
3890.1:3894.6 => 9.21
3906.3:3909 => 12.4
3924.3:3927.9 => 12.1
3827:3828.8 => 9.18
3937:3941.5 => 11.1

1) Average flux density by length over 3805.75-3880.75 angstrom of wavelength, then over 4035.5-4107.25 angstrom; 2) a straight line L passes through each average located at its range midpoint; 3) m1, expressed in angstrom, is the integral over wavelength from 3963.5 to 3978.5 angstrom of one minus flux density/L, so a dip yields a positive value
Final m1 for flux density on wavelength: 5.9 angstrom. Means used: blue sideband 11.3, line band 7.46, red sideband 13.2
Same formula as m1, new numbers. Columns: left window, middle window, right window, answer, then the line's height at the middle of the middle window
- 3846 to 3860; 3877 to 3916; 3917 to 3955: 2.5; 11.7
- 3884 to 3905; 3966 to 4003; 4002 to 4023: 5.8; 13.2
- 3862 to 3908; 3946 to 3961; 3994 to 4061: 0.7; 12.6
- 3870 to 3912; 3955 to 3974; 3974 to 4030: 5.8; 12.6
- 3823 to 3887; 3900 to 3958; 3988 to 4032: 4.6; 12.4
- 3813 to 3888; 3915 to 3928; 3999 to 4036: 0.4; 12.3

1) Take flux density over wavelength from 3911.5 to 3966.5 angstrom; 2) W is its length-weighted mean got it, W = 11.1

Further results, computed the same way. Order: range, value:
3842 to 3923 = 11.6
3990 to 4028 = 13.9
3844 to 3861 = 12.3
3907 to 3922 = 11.8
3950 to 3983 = 9.83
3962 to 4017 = 11.8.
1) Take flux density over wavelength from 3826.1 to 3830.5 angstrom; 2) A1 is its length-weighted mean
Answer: 10.1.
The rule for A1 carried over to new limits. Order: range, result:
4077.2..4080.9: 14.2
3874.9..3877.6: 11.6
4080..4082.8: 13.8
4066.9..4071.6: 14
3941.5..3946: 12.6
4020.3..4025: 14.5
